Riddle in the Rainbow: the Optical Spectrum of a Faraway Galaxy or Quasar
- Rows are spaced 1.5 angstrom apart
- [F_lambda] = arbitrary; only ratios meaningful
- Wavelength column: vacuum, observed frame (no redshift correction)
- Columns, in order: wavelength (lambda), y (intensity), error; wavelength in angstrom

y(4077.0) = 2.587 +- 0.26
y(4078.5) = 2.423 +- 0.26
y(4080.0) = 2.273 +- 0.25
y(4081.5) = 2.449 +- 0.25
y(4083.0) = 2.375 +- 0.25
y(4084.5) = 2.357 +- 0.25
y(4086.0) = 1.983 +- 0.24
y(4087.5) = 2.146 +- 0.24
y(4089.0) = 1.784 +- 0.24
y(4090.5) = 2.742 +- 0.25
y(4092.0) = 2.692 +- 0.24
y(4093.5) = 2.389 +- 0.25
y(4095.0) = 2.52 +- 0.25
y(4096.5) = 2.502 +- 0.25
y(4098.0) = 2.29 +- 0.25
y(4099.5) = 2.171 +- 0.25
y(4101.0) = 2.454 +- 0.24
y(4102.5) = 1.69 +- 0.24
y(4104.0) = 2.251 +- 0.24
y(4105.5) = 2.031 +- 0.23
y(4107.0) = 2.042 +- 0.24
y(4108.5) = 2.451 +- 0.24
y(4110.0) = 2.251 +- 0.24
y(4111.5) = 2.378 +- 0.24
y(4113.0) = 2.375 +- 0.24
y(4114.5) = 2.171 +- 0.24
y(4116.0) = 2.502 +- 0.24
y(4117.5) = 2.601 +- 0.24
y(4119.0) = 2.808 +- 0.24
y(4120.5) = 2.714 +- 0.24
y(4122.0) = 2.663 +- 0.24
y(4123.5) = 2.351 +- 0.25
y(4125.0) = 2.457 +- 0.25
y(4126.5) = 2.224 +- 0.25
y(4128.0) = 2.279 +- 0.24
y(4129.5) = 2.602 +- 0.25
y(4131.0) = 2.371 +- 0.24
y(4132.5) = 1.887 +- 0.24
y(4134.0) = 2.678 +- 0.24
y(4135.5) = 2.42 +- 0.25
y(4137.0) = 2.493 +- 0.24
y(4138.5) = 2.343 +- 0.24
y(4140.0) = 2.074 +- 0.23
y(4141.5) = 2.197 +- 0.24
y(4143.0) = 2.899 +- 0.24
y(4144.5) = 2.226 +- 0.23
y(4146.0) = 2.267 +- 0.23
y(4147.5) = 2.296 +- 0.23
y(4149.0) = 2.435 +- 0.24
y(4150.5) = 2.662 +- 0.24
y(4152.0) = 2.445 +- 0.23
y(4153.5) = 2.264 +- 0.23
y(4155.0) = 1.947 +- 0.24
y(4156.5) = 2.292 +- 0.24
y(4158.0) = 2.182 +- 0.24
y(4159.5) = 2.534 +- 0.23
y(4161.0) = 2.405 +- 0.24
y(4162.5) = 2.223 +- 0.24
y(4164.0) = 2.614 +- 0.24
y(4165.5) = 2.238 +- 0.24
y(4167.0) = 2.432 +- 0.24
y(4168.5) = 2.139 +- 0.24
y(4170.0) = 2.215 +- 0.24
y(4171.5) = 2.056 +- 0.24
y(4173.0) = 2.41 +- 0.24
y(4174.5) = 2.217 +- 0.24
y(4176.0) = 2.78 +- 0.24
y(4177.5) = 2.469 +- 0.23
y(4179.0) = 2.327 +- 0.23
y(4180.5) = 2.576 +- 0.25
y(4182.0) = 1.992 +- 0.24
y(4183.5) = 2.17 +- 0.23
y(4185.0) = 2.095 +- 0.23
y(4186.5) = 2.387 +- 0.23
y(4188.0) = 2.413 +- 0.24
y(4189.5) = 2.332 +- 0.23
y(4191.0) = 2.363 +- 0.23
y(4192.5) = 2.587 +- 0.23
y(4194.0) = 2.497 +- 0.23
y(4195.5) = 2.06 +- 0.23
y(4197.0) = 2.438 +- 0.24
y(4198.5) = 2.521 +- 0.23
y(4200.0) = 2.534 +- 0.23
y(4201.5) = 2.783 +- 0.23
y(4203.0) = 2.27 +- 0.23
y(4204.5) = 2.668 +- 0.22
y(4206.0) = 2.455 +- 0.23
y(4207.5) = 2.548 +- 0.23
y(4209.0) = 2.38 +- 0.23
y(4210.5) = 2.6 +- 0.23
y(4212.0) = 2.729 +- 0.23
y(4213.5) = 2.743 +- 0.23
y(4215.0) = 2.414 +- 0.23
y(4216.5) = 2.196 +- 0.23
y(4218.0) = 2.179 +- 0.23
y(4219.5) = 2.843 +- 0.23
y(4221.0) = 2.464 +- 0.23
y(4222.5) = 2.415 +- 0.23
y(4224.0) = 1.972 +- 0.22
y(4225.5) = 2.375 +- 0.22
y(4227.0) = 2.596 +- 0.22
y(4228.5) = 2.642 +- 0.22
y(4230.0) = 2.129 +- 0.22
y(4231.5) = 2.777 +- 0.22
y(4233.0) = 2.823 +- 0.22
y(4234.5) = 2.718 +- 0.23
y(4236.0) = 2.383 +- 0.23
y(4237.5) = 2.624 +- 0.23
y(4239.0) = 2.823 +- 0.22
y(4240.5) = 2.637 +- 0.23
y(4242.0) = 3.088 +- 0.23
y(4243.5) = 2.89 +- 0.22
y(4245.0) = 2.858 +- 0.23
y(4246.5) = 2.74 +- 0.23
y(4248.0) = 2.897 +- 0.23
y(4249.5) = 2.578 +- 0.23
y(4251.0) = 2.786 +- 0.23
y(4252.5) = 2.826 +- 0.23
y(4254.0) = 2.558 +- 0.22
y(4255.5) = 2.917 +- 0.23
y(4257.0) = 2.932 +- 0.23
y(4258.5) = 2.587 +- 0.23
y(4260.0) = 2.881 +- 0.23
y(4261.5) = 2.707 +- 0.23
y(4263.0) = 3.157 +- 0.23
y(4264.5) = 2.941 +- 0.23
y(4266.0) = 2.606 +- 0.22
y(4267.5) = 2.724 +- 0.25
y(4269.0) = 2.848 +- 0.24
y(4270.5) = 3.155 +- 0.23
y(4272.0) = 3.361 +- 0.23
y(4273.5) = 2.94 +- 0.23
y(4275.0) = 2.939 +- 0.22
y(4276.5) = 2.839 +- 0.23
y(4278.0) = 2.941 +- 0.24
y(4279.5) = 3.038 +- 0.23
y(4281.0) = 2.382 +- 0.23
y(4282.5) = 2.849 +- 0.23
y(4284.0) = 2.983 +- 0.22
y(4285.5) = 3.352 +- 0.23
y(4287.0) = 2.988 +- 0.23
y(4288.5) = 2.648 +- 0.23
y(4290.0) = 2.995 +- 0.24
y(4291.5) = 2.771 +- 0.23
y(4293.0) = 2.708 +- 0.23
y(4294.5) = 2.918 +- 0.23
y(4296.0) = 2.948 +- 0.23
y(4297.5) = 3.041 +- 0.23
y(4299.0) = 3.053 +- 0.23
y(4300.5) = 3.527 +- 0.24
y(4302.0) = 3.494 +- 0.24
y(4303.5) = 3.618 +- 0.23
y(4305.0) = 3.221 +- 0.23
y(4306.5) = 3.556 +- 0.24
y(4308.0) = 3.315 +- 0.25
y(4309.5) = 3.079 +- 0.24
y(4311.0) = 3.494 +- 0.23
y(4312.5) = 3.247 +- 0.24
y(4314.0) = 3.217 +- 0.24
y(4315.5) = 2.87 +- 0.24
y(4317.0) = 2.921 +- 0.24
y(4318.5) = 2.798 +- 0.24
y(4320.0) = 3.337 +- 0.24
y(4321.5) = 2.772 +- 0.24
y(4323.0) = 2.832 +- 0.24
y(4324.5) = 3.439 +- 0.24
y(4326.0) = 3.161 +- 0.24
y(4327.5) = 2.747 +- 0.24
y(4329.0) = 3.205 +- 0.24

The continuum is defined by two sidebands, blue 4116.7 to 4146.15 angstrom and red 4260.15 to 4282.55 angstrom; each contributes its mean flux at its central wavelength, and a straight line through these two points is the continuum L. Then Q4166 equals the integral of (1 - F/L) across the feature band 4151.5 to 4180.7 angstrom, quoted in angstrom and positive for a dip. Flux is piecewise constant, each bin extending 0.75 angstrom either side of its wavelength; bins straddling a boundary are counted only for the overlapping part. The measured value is 2.5 angstrom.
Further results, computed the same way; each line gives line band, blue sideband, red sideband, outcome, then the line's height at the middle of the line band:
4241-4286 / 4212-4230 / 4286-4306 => -1.2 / 2.8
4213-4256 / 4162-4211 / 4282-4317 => 1.4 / 2.7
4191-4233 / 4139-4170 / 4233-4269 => 1.9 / 2.6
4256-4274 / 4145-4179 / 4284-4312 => 0.3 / 2.95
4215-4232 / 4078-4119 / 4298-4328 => 2.5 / 2.82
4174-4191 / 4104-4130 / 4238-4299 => 1.7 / 2.6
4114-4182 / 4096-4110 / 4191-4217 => -1.5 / 2.33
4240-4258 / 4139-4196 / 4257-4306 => -0.1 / 2.79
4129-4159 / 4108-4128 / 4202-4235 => 1.4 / 2.46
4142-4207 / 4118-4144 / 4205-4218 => 2.4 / 2.47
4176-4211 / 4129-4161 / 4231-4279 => 2.0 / 2.57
